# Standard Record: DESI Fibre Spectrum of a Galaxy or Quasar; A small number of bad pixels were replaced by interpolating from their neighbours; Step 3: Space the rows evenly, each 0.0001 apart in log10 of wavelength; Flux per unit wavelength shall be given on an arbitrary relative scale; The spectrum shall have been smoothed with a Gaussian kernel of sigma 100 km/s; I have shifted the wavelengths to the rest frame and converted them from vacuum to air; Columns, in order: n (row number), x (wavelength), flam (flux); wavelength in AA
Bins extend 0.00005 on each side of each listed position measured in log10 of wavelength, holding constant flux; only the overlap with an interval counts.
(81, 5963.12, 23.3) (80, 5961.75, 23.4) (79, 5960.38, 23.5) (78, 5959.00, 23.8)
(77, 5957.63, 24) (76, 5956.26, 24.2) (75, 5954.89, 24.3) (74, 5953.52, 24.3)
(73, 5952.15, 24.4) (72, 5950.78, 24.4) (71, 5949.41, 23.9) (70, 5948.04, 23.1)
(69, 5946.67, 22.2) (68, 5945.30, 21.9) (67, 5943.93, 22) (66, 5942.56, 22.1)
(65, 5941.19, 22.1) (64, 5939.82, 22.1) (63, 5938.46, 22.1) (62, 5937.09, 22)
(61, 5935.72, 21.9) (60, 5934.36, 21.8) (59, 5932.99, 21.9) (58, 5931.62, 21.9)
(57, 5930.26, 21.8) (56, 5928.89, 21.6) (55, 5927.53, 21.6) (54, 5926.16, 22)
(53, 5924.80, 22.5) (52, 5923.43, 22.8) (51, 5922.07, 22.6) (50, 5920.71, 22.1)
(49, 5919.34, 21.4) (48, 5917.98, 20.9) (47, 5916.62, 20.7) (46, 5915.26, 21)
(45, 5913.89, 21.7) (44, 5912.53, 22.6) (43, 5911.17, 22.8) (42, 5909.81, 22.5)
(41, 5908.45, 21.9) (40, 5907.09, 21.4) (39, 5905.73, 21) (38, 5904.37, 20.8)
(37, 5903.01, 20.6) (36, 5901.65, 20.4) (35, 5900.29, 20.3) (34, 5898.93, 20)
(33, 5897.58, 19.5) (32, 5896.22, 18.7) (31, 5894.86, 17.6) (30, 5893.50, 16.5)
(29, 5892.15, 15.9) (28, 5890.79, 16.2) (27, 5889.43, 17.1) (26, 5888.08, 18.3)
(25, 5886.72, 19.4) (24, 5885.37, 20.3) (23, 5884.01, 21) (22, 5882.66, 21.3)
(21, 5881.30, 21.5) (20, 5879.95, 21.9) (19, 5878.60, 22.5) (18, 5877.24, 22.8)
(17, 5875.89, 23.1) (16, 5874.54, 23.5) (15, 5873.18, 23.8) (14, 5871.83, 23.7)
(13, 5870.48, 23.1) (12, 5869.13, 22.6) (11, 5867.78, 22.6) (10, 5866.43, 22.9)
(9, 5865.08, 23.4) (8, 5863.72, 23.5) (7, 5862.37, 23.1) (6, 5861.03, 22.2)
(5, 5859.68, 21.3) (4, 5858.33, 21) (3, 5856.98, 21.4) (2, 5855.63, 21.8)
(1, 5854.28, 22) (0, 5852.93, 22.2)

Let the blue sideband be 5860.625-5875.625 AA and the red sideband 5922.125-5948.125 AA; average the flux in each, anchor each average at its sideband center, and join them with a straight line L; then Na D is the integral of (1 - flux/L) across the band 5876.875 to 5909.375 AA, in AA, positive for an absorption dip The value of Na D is 4.12 AA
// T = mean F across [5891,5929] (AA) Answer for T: 20.8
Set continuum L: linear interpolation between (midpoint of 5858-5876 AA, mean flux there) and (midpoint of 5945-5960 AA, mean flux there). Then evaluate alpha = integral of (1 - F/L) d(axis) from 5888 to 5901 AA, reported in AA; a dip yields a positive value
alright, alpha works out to 2.9 AA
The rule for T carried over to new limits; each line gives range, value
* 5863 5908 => 20.8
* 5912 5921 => 21.4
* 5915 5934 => 21.8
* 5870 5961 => 21.6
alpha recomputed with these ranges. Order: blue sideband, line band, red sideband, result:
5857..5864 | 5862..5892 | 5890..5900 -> -2.2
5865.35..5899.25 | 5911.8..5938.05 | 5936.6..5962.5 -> 0.5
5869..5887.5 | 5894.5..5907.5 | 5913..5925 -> 1.1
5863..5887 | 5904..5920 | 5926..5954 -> 0.6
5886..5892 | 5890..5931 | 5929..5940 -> -2.2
